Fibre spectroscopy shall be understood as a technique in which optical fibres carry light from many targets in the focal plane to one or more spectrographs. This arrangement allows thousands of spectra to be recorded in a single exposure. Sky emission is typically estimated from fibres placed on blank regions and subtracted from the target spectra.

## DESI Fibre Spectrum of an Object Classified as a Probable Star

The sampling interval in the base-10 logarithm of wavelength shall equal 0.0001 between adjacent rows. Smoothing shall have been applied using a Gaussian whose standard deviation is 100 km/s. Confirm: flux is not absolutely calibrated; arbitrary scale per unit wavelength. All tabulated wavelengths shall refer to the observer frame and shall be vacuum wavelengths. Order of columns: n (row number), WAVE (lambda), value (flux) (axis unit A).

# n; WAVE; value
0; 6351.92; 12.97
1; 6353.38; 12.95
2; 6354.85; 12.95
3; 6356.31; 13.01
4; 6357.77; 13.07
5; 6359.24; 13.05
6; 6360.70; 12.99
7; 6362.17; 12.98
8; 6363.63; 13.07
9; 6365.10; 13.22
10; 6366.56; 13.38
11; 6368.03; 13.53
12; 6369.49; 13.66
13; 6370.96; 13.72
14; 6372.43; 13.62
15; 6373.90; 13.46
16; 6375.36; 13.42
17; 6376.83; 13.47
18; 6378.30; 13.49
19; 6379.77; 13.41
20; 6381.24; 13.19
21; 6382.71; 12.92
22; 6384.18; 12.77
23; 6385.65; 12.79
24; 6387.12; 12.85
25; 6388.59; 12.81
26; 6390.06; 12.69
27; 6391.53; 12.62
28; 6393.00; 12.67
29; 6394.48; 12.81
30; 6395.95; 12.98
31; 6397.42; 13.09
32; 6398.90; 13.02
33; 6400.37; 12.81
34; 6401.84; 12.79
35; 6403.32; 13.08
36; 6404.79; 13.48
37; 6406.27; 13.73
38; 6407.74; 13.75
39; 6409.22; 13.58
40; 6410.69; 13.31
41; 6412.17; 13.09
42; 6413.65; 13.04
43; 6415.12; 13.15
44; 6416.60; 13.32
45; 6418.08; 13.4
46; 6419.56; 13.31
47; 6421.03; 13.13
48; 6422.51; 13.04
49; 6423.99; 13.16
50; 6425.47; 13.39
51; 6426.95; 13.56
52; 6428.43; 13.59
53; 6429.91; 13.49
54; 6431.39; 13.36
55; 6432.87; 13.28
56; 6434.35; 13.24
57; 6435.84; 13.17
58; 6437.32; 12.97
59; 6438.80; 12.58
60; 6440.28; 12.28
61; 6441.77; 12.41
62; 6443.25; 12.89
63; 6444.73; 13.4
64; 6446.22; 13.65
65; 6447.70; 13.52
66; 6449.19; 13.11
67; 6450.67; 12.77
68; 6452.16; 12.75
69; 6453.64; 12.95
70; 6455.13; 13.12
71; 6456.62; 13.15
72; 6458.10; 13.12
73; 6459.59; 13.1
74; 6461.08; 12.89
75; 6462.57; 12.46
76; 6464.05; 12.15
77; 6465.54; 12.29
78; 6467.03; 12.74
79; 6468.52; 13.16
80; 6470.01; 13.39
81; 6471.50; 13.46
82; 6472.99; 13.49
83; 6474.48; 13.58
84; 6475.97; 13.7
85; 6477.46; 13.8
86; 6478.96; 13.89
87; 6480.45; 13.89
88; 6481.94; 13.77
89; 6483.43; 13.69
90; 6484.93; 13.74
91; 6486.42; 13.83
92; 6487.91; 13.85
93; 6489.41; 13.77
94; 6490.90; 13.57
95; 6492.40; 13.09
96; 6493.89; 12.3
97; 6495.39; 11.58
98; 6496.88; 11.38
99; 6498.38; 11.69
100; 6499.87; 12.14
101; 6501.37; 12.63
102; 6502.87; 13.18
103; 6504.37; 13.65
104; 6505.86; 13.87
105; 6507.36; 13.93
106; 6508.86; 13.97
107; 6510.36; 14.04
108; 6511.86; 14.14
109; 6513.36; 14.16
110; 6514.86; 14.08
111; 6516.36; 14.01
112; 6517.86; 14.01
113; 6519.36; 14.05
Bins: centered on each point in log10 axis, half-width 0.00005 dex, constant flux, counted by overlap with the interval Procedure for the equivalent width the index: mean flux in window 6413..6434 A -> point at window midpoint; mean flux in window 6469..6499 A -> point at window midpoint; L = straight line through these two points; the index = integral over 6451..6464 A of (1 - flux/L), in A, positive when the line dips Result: 0.39 A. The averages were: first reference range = 13.3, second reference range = 13.3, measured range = 12.9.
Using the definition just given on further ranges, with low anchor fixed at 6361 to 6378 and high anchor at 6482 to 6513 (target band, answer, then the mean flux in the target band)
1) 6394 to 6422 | 0.3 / 13.2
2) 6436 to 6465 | 0.8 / 12.9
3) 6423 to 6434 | -0.1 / 13.4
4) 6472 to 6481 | -0.3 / 13.7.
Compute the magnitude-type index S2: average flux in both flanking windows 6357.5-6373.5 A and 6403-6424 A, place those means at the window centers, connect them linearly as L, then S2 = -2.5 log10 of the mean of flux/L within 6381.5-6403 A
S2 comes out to 0.04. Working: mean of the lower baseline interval 13.3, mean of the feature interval 12.8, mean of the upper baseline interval 13.3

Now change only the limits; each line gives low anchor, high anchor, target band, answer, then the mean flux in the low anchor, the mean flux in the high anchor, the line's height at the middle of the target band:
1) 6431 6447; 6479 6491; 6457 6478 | 0.03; 13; 13.8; 13.5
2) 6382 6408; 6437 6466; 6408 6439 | -0.03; 13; 12.9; 12.9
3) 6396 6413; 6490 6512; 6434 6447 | 0.02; 13.2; 13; 13.1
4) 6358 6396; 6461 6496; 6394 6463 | 0.01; 13.1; 13.3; 13.2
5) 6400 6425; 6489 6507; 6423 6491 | -0.02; 13.3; 12.7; 13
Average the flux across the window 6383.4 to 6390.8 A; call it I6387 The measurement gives 12.8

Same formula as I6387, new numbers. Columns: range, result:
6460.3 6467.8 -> 12.5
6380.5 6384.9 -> 13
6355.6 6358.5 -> 13.1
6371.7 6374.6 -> 13.5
